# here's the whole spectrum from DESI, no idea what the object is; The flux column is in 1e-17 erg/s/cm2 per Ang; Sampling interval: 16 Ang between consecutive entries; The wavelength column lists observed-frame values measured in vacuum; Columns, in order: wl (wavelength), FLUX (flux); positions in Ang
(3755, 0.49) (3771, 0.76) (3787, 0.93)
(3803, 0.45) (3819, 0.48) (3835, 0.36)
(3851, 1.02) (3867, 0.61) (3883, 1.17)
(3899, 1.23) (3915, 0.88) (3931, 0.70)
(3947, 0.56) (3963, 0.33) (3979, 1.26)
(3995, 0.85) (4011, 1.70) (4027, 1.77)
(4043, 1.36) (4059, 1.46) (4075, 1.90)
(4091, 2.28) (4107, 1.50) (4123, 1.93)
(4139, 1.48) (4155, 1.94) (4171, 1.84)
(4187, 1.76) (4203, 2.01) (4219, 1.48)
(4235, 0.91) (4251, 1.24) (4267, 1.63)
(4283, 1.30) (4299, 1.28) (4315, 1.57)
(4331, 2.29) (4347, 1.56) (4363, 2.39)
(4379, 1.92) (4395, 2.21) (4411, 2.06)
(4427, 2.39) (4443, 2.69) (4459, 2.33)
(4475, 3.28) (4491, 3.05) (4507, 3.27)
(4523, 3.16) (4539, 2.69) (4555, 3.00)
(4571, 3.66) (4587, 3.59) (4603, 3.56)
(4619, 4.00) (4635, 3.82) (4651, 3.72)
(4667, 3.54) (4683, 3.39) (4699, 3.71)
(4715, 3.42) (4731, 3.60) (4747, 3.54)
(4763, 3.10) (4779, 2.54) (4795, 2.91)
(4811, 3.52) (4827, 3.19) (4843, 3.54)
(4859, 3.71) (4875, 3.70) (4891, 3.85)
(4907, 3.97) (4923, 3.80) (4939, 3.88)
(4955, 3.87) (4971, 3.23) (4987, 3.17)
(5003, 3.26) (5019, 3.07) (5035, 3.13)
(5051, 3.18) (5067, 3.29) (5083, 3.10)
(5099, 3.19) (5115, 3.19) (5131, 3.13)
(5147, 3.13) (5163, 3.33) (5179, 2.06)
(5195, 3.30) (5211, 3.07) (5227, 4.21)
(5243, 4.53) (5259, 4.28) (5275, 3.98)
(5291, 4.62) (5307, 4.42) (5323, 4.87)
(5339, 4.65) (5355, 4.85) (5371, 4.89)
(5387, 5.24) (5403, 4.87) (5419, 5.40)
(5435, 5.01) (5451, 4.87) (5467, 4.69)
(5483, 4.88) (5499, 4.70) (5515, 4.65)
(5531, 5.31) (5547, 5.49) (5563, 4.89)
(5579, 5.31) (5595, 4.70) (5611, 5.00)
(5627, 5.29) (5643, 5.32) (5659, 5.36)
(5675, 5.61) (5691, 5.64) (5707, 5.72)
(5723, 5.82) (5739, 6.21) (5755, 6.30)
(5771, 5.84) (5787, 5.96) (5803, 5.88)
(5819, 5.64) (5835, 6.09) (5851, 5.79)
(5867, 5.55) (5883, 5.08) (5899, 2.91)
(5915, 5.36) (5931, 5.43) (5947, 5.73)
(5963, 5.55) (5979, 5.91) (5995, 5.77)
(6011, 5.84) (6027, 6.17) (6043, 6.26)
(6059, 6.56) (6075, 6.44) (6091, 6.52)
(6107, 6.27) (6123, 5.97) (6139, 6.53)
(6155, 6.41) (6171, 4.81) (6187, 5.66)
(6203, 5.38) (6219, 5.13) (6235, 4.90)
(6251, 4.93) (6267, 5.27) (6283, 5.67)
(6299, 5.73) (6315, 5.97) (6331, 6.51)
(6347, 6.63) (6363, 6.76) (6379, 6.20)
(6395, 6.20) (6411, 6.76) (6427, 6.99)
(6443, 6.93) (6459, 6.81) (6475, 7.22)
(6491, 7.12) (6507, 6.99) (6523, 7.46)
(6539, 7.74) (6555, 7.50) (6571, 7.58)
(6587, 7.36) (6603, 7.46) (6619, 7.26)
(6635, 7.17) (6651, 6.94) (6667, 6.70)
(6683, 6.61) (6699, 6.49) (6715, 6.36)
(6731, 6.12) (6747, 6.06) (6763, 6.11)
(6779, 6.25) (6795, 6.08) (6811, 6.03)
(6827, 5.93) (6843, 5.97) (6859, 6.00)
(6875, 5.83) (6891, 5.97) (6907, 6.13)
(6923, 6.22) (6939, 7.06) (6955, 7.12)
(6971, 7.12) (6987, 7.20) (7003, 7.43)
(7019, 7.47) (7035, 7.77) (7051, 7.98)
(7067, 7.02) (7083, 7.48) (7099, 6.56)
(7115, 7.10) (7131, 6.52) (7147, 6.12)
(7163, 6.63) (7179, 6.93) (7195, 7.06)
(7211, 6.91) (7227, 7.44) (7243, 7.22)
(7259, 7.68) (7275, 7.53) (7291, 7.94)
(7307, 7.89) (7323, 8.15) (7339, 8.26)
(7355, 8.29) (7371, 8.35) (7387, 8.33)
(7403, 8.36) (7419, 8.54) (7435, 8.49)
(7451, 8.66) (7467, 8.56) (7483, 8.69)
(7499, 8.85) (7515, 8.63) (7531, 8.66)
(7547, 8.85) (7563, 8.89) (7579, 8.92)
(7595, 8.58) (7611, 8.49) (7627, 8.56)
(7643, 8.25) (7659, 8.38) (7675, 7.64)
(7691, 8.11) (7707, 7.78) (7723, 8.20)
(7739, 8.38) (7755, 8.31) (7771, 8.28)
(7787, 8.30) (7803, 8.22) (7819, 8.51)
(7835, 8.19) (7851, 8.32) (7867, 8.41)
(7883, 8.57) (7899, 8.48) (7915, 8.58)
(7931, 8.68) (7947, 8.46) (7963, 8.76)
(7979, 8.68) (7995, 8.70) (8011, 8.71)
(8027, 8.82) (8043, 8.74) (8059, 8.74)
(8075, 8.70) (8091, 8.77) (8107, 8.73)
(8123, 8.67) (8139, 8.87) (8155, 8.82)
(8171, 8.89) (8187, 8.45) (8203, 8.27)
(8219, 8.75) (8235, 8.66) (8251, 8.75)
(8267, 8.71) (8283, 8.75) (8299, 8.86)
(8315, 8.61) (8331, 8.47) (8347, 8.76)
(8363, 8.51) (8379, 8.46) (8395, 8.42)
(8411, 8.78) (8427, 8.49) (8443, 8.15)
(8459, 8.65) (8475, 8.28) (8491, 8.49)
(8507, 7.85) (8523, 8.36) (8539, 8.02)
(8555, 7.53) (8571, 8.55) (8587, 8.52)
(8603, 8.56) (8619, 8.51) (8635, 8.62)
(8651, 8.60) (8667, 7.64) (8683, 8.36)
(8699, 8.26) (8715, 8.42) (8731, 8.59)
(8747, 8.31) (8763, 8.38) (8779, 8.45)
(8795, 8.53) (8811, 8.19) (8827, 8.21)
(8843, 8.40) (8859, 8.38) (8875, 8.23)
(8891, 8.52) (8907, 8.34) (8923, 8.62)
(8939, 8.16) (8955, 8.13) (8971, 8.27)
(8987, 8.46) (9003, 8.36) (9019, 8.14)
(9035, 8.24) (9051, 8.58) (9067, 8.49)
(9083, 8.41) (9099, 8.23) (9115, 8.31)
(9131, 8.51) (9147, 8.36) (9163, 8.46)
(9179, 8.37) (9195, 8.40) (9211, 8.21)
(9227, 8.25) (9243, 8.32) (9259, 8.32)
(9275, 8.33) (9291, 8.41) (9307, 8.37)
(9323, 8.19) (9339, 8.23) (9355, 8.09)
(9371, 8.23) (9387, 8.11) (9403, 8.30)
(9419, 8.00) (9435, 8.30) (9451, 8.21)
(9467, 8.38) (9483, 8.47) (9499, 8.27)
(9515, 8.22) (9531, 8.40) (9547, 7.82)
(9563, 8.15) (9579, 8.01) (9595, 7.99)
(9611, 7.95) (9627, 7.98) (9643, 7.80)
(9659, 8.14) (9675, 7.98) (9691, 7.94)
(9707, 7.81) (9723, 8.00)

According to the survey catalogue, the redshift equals 0.00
